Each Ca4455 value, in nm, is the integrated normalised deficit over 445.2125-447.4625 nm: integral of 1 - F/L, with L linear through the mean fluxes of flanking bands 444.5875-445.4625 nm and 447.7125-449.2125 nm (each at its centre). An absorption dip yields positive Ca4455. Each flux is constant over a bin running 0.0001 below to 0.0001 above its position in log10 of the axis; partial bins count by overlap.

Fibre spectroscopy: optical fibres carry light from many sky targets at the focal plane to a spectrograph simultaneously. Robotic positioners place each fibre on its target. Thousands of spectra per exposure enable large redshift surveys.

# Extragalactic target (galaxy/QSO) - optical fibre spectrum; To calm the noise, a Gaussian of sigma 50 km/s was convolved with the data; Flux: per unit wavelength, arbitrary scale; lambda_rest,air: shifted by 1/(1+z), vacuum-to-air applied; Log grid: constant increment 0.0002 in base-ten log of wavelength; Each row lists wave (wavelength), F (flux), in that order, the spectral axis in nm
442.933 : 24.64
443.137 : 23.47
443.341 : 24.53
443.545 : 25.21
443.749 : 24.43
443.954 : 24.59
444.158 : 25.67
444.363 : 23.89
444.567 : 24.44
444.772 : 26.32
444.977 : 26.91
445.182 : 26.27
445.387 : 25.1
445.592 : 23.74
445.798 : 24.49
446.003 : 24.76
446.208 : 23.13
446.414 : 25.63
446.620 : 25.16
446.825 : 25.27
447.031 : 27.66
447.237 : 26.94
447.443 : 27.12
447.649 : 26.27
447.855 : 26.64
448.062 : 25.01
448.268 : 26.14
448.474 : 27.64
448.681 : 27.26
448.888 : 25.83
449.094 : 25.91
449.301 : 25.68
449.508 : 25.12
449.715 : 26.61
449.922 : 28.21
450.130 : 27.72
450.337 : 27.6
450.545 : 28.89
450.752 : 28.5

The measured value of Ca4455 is 0.07 nm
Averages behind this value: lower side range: 26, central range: 25.3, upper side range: 26.3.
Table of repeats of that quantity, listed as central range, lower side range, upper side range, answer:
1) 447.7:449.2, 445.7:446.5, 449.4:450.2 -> -0.021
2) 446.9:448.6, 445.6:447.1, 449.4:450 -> -0.066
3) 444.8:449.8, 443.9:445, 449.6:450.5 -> 0.107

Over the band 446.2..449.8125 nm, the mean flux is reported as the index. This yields 26.1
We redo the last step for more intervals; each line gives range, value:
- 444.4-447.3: 25.4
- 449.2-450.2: 26.6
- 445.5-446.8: 24.5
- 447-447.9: 26.9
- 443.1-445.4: 25.1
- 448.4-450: 26.5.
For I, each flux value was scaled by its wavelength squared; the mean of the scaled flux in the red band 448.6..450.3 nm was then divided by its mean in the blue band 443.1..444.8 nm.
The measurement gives 1.10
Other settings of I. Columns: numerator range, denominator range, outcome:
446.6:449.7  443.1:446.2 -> 1.07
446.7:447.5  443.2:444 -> 1.10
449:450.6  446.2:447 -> 1.08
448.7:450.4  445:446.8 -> 1.09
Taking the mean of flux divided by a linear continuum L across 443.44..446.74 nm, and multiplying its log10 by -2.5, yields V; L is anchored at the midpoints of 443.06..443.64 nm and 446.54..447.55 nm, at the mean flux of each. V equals 0.017 mag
